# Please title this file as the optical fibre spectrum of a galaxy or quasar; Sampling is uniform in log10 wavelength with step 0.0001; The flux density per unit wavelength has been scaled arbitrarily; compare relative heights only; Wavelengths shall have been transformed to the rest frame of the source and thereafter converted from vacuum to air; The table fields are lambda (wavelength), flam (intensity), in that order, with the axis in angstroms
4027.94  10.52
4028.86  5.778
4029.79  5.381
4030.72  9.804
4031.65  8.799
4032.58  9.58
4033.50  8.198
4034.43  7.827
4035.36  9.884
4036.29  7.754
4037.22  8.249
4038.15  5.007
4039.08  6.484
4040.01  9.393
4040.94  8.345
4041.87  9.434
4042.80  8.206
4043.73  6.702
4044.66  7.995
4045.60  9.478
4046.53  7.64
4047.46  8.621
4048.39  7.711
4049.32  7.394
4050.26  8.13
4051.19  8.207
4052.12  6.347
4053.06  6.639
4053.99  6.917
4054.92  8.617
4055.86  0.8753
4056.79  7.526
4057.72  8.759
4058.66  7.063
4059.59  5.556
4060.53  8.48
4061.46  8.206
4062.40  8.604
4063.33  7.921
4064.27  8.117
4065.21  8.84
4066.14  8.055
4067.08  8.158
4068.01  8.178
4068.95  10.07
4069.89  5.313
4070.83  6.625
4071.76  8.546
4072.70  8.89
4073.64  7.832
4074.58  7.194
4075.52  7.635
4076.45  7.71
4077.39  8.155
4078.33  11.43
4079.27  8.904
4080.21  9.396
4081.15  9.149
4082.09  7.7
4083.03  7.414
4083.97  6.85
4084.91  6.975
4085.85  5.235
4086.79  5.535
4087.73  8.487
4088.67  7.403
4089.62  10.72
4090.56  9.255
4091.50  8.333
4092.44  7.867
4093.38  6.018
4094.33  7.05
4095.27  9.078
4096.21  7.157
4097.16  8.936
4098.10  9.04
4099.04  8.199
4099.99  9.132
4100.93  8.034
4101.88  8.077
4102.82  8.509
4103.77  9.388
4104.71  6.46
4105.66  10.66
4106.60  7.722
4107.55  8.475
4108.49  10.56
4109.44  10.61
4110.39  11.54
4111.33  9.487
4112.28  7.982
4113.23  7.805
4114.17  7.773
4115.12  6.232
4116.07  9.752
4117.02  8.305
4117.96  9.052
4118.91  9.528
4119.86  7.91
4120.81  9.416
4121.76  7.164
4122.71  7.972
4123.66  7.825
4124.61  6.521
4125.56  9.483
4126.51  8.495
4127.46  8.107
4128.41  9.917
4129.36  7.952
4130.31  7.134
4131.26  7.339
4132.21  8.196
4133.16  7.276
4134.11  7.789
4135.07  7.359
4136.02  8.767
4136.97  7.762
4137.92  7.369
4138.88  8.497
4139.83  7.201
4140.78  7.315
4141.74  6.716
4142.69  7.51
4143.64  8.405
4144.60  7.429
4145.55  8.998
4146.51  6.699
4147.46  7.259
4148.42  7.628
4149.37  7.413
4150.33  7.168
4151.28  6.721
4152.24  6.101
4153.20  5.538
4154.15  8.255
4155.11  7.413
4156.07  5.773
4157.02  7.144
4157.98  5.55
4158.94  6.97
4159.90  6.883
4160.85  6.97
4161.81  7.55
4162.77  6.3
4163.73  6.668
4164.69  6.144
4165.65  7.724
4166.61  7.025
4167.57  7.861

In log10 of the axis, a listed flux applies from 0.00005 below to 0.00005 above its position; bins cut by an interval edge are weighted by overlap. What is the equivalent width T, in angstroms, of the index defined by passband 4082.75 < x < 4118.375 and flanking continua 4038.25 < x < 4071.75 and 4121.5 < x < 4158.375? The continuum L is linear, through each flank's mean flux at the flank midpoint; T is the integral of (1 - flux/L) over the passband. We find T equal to -3.3 angstroms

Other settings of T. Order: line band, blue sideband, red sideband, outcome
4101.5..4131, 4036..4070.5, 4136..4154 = -4.4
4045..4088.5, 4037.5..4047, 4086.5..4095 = 1.0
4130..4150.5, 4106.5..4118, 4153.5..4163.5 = 0.1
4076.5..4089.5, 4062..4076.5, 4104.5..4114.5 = 0.6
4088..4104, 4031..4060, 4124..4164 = -1.7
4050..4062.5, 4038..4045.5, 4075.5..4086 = 1.4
